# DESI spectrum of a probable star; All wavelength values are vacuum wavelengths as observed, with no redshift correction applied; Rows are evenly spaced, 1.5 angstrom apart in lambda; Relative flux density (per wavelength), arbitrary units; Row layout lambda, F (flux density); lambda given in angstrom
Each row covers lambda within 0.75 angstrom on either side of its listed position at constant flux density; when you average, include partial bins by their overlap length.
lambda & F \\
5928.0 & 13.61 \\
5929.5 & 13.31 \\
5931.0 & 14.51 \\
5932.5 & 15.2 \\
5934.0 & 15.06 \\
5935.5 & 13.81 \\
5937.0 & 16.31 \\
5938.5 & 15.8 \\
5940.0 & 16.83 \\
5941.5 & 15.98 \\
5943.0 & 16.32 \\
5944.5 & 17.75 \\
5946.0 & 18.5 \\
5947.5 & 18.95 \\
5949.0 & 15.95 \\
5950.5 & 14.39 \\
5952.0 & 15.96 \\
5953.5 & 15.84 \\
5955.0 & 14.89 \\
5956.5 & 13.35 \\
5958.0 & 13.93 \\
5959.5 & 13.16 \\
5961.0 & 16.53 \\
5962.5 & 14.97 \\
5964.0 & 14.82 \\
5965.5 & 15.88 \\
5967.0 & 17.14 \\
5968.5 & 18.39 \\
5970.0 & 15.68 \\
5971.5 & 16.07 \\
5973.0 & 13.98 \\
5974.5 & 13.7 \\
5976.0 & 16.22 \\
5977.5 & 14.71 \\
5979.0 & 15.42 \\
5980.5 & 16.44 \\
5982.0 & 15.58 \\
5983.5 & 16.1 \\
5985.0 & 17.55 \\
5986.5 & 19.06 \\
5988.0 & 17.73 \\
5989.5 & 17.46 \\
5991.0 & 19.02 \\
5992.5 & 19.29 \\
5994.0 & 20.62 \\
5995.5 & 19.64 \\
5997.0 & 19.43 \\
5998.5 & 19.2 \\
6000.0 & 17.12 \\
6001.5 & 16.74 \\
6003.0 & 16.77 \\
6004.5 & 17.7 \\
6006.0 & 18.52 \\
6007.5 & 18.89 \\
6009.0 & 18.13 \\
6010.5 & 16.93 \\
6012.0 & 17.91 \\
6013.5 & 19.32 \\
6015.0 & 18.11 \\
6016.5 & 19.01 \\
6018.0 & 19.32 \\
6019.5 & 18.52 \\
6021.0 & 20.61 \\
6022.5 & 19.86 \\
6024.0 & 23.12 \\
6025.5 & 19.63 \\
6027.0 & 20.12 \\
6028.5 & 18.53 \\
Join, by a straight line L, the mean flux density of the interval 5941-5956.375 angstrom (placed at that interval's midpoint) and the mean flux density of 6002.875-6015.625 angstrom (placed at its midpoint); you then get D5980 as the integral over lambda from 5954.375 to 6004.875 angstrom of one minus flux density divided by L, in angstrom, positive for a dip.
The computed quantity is 1.9 angstrom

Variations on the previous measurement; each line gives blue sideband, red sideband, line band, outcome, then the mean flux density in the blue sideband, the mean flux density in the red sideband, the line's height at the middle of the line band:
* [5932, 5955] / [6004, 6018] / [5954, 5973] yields 1.6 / 16.1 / 18.3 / 16.8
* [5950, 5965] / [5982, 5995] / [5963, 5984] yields 1.0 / 14.8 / 18.2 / 16.6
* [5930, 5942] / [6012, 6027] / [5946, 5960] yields 0.7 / 15.4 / 19.7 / 16.3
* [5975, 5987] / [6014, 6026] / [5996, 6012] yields 0.3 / 16.3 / 19.8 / 18.3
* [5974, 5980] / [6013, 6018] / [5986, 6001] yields -1.9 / 15.1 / 18.9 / 16.7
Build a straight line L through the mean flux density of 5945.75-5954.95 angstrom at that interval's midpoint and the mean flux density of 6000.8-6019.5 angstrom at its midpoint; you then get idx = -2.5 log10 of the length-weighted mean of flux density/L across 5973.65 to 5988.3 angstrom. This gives 0.07 mag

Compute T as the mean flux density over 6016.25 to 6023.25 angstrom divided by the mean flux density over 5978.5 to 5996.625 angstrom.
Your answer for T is 1.1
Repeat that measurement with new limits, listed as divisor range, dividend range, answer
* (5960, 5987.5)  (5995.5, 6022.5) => 1.15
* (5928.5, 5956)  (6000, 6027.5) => 1.19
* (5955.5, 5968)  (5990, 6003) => 1.25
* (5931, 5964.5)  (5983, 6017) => 1.17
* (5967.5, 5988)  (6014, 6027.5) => 1.23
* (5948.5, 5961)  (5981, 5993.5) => 1.20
